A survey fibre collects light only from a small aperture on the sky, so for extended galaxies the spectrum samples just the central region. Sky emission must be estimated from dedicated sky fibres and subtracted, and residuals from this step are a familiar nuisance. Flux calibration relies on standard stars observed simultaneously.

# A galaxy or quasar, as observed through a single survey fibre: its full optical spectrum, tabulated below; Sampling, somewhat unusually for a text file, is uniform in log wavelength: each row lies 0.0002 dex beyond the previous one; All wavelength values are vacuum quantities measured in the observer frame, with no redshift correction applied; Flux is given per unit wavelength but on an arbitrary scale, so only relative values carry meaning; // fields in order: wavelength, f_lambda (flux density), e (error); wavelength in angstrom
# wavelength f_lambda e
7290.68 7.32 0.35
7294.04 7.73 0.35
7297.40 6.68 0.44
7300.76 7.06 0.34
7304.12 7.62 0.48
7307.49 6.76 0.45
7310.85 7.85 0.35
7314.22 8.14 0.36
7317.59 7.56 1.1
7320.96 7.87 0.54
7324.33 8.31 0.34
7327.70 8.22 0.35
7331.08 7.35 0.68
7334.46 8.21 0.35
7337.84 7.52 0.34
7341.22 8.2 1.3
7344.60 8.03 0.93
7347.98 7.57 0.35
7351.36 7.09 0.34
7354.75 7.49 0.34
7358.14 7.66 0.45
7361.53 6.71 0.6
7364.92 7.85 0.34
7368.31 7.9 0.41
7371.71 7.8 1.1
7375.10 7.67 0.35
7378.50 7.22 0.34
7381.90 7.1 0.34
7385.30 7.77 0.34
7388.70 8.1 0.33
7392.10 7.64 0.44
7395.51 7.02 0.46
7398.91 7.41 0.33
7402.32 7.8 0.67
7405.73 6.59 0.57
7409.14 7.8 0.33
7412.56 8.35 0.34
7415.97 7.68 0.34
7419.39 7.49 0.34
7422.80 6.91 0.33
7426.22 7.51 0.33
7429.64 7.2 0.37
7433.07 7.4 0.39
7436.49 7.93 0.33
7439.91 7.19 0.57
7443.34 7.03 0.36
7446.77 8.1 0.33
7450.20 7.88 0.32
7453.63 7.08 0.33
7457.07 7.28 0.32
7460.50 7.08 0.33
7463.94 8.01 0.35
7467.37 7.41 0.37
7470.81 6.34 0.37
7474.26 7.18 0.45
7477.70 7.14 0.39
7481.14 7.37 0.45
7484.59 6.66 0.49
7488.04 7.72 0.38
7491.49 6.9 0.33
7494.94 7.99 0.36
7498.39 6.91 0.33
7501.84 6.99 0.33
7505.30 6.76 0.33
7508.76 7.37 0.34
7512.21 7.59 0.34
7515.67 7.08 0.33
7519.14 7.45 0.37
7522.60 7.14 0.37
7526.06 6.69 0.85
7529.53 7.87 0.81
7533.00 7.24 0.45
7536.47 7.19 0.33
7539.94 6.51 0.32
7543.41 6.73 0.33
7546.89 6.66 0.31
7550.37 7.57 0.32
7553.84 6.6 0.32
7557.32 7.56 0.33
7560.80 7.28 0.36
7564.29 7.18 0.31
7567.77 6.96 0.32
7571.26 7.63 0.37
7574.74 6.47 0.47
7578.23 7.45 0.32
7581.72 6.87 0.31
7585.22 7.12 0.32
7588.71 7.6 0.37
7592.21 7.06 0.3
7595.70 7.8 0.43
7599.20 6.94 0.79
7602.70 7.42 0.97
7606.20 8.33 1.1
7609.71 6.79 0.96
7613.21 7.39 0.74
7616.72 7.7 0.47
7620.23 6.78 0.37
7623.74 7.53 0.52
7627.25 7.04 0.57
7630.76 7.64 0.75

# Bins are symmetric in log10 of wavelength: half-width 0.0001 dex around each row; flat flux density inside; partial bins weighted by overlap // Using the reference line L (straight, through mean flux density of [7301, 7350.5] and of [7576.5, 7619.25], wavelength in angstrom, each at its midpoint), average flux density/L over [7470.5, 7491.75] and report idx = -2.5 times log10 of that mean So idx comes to 0.06 mag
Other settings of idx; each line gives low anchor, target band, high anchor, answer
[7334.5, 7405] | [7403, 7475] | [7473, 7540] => 0.00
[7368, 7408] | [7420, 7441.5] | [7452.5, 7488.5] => 0.00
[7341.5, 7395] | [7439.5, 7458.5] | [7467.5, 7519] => -0.02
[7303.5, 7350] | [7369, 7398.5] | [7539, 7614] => 0.02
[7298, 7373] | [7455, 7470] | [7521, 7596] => 0.00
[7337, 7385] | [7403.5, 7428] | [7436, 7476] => -0.01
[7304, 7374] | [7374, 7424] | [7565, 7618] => 0.01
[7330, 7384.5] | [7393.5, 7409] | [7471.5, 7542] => 0.03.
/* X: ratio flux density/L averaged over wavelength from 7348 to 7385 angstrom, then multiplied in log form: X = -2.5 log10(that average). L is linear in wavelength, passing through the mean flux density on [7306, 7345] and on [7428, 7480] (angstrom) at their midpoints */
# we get 0.03 mag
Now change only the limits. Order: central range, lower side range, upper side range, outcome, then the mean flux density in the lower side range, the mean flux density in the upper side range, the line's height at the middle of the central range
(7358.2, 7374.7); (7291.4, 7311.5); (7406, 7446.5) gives -0.03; 7.26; 7.49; 7.38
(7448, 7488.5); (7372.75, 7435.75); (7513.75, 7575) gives 0.01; 7.49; 7.12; 7.32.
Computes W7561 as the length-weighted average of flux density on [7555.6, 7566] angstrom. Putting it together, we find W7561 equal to 7.34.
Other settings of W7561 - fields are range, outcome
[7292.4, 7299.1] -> 7.2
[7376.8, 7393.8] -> 7.57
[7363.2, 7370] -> 7.87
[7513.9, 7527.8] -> 7.09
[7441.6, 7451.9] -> 7.67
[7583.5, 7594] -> 7.27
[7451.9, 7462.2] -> 7.15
